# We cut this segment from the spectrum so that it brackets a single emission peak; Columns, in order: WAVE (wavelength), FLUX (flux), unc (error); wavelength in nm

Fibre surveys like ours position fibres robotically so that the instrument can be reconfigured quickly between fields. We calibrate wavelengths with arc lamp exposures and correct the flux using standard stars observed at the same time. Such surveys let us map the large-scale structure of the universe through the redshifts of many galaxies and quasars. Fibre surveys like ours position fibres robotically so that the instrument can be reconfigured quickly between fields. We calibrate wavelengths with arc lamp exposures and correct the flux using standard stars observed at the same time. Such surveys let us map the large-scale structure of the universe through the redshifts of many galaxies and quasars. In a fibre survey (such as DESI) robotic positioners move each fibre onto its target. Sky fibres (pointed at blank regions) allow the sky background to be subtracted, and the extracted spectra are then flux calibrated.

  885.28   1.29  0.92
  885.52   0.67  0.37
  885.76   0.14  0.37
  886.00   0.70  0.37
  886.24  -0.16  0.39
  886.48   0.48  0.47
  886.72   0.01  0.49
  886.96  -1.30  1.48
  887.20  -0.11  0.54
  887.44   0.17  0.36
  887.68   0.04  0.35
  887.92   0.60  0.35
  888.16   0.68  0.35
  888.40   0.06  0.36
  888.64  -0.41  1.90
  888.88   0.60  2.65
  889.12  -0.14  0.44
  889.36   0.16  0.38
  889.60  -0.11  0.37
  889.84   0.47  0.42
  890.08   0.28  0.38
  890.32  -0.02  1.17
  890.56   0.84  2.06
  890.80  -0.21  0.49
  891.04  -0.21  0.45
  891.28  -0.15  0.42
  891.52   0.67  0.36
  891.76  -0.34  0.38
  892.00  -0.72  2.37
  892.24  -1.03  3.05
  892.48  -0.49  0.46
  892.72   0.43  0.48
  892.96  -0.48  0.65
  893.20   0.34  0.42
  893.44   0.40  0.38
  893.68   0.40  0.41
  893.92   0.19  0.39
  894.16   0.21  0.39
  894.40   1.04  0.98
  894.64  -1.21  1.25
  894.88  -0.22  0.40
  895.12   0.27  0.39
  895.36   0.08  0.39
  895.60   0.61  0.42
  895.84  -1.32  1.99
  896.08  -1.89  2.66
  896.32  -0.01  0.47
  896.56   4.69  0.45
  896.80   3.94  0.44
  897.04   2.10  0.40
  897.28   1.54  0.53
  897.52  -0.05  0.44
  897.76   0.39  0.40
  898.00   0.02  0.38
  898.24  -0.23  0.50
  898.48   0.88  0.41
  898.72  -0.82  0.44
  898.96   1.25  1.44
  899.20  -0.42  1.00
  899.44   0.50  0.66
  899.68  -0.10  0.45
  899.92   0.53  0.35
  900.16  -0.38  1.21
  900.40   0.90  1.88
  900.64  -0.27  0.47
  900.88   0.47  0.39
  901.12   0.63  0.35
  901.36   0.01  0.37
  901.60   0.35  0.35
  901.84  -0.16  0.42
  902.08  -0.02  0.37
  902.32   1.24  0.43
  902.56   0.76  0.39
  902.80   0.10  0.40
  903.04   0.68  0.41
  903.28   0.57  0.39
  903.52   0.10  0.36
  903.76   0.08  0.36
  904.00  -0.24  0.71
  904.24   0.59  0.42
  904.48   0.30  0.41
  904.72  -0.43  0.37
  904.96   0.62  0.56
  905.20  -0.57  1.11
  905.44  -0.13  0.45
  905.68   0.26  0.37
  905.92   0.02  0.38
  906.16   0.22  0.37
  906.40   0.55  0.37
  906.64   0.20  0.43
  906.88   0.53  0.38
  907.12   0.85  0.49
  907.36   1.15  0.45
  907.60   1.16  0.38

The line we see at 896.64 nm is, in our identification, H-beta 4861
